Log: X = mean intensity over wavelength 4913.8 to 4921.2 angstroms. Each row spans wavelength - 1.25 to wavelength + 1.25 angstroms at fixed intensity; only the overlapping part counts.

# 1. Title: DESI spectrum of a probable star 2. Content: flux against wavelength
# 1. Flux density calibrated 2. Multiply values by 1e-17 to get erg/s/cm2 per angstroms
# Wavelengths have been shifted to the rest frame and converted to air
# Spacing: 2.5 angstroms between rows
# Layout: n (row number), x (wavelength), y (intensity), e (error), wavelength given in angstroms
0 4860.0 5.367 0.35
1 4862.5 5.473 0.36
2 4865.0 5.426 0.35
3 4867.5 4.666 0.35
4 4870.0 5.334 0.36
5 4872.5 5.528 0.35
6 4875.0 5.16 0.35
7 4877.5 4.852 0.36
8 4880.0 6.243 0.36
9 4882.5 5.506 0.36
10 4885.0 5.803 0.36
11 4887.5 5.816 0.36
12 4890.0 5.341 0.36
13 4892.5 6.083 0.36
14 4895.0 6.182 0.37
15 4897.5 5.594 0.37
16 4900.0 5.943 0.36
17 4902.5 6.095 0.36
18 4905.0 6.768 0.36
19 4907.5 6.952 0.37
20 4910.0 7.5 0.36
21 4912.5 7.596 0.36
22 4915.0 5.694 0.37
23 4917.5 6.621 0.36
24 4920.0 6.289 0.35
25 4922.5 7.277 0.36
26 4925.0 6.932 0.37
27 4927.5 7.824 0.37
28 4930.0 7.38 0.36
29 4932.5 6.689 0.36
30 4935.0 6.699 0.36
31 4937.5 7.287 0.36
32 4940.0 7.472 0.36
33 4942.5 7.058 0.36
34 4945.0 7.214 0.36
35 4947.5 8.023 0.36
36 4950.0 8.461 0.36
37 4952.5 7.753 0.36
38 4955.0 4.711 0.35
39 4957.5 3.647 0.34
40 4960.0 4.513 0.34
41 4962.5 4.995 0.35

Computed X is 6.2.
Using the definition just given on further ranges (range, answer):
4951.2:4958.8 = 5.39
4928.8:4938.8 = 7.01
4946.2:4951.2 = 8.23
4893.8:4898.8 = 5.89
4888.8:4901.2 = 5.83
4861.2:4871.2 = 5.22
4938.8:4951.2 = 7.64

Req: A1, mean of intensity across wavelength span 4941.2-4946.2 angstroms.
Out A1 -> 7.14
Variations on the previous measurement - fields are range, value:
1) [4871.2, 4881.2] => 5.44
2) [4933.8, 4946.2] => 7.15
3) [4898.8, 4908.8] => 6.45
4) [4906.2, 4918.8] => 6.87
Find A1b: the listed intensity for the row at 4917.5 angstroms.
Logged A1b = 6.621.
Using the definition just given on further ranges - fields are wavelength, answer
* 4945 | 7.214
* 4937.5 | 7.287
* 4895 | 6.182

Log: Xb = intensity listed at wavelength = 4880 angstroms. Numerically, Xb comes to 6.243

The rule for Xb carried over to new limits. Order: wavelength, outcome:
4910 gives 7.5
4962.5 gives 4.995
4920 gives 6.289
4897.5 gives 5.594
